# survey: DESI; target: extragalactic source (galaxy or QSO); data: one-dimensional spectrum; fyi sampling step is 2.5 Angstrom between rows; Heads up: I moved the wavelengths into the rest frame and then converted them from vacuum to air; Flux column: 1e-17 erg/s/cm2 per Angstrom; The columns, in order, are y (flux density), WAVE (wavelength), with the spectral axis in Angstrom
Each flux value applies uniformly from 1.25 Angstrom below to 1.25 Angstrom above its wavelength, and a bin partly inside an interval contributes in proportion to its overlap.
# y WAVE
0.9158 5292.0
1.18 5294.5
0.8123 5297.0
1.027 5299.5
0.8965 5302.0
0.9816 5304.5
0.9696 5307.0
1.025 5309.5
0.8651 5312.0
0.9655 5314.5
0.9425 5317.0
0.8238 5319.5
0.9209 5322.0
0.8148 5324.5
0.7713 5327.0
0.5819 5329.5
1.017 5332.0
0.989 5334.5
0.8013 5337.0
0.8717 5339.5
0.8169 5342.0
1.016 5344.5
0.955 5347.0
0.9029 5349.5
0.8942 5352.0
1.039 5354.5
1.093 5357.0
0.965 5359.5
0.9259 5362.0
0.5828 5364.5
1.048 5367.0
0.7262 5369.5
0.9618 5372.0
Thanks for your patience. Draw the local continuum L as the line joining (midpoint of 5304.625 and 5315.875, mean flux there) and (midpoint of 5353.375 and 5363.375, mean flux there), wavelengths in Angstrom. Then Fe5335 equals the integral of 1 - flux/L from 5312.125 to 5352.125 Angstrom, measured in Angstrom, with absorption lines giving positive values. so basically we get 4.0 Angstrom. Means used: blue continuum 0.959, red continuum 1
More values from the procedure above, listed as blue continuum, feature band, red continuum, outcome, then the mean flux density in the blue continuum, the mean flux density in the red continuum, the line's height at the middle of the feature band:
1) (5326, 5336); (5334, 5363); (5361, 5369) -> -3.41 Angstrom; 0.841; 0.838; 0.839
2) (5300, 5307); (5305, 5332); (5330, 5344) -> 1.39 Angstrom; 0.954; 0.888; 0.925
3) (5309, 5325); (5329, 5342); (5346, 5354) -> 0.77 Angstrom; 0.907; 0.928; 0.919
